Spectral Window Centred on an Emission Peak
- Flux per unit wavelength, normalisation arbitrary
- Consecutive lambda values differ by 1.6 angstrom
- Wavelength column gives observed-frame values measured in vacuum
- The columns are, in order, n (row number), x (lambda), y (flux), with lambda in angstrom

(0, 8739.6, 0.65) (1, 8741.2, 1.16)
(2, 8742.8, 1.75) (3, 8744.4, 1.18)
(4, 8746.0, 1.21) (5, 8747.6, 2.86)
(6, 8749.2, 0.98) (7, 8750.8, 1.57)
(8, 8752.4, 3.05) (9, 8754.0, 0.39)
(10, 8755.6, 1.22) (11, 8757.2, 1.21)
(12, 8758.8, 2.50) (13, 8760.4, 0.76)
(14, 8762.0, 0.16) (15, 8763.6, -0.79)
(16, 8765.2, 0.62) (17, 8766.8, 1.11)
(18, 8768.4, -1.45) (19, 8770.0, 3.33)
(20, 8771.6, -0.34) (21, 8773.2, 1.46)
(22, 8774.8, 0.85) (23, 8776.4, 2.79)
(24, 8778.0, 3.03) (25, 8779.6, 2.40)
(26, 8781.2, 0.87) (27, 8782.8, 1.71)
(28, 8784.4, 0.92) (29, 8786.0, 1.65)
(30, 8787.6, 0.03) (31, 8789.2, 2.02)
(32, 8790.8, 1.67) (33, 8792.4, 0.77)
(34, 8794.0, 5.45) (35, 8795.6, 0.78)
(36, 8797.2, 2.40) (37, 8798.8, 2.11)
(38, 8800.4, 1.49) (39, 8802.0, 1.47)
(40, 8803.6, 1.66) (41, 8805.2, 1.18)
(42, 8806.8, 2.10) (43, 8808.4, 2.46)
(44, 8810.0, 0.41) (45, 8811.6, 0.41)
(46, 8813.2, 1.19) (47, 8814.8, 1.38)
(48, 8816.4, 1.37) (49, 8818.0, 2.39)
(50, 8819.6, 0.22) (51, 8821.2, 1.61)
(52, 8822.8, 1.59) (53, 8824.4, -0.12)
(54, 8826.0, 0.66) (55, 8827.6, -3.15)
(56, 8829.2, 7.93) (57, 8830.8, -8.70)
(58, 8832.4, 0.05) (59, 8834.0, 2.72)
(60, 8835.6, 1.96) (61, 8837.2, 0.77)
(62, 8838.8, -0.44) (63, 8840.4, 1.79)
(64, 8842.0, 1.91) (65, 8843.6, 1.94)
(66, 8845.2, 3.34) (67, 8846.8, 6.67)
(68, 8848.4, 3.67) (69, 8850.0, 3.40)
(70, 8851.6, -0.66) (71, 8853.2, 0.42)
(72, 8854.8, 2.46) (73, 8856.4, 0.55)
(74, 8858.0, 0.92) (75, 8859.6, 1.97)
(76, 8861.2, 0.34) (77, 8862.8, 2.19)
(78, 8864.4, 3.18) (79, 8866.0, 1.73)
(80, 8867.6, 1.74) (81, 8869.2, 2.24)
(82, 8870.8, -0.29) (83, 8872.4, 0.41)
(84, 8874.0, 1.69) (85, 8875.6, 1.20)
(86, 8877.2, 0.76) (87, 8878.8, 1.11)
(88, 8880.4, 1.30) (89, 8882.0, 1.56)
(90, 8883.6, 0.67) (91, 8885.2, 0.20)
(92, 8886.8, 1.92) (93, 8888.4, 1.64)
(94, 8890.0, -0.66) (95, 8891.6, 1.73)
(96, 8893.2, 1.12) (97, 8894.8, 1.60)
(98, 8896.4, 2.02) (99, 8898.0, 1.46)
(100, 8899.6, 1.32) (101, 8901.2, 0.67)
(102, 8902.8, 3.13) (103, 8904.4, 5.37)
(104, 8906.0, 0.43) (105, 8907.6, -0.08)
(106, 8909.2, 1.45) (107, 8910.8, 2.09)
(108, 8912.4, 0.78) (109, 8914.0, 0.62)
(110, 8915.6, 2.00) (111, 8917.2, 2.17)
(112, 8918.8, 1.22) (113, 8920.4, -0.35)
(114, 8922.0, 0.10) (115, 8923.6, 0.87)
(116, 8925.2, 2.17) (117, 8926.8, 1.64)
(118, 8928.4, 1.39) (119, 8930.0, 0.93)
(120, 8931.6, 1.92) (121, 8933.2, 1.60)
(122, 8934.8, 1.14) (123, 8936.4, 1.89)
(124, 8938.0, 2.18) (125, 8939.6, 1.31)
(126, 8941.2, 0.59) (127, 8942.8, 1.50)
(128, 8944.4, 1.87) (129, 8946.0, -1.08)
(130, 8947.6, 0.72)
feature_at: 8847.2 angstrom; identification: H-gamma 4340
